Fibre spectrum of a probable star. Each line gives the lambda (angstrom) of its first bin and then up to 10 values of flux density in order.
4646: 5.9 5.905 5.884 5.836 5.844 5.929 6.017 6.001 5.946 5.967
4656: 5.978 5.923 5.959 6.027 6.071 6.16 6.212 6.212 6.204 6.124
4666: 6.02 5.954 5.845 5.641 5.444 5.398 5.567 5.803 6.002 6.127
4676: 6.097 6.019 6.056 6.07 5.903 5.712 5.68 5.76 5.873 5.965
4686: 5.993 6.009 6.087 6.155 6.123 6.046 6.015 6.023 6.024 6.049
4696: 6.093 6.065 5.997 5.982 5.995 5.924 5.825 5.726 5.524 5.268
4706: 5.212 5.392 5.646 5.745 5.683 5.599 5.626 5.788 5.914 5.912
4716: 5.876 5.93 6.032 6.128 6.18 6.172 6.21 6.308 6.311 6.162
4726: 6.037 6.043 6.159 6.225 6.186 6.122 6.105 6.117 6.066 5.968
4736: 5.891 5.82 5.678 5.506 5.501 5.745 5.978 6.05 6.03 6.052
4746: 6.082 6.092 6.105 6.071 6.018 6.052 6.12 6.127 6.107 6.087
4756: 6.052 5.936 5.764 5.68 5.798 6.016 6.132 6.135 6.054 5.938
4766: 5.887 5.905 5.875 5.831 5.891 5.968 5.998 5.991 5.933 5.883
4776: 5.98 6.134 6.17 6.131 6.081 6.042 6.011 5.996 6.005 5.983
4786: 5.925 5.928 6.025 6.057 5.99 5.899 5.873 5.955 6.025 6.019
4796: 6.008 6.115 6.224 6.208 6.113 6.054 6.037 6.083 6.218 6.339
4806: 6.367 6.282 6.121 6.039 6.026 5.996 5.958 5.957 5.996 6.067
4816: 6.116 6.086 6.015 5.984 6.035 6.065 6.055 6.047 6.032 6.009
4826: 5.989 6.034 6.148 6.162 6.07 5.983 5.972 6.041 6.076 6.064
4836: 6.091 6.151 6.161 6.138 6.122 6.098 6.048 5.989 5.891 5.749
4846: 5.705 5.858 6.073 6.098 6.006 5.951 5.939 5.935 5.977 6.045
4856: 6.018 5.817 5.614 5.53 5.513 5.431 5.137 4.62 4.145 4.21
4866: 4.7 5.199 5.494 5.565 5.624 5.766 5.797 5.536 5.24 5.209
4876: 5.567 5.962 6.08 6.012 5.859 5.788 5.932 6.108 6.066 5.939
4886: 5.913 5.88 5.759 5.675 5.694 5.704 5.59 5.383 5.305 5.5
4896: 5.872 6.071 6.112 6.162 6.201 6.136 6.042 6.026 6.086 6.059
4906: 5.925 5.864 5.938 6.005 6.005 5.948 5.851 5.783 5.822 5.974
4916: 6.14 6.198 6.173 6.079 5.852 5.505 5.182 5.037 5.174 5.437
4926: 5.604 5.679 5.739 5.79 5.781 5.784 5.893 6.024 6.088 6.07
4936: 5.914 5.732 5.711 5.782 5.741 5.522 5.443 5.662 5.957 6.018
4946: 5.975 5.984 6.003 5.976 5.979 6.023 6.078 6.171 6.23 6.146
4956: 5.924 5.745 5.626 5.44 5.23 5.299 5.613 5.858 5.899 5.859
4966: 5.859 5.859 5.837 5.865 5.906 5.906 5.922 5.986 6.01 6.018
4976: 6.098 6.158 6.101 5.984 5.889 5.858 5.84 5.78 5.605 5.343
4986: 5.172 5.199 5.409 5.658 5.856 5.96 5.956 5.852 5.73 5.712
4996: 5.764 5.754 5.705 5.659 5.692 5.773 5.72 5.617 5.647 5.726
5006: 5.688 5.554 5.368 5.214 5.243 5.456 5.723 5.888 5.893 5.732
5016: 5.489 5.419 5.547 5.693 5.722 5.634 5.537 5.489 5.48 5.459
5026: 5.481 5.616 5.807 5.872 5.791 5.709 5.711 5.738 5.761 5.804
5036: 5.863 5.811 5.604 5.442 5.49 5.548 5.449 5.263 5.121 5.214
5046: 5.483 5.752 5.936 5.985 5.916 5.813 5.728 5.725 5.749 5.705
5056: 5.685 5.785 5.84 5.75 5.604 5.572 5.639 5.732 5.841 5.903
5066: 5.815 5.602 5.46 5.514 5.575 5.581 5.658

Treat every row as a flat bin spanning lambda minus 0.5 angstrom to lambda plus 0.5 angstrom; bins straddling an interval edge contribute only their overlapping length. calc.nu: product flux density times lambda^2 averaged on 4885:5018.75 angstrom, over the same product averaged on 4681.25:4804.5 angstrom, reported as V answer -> 1.1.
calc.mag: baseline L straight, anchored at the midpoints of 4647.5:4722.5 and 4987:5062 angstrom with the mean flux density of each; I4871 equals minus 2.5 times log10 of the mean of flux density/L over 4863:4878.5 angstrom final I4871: 0.09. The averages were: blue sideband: 5.91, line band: 5.32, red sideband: 5.65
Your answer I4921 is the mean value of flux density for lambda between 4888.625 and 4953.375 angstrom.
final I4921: 5.84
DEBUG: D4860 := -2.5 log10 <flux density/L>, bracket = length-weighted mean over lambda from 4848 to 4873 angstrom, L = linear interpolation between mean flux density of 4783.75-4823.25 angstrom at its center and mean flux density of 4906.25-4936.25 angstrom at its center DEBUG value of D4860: 0.08 mag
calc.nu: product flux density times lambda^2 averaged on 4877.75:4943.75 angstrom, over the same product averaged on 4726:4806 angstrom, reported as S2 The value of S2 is 1.03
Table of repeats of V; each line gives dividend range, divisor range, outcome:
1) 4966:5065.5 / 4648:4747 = 1.09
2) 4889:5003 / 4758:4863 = 1.03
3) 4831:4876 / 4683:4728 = 1.02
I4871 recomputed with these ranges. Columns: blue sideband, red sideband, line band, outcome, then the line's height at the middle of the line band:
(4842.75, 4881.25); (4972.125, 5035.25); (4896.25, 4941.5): -0.04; 5.64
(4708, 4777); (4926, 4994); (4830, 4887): 0.03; 5.89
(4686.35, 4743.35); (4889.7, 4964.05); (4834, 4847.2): -0.03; 5.87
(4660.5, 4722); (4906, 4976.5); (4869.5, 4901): 0.01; 5.85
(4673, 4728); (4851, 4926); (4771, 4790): -0.03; 5.84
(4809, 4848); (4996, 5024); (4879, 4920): -0.01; 5.87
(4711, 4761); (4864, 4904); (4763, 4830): -0.03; 5.87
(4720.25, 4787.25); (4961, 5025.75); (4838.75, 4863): 0.01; 5.89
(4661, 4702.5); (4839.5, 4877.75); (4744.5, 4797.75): -0.04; 5.78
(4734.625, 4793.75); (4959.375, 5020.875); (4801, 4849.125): -0.03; 5.9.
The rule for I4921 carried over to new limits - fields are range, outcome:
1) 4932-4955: 5.92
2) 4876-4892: 5.87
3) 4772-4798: 6.01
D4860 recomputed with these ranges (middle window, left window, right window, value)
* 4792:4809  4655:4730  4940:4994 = -0.04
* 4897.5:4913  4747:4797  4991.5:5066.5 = -0.04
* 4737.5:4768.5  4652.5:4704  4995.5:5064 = -0.01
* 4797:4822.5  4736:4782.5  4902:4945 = -0.03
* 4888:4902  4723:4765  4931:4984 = 0.02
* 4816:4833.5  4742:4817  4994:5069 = -0.02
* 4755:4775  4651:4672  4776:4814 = 0.02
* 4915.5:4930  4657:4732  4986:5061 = 0.01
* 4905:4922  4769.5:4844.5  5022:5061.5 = -0.01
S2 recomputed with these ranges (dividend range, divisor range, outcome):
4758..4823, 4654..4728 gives 1.06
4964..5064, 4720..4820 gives 1.04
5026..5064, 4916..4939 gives 1.03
